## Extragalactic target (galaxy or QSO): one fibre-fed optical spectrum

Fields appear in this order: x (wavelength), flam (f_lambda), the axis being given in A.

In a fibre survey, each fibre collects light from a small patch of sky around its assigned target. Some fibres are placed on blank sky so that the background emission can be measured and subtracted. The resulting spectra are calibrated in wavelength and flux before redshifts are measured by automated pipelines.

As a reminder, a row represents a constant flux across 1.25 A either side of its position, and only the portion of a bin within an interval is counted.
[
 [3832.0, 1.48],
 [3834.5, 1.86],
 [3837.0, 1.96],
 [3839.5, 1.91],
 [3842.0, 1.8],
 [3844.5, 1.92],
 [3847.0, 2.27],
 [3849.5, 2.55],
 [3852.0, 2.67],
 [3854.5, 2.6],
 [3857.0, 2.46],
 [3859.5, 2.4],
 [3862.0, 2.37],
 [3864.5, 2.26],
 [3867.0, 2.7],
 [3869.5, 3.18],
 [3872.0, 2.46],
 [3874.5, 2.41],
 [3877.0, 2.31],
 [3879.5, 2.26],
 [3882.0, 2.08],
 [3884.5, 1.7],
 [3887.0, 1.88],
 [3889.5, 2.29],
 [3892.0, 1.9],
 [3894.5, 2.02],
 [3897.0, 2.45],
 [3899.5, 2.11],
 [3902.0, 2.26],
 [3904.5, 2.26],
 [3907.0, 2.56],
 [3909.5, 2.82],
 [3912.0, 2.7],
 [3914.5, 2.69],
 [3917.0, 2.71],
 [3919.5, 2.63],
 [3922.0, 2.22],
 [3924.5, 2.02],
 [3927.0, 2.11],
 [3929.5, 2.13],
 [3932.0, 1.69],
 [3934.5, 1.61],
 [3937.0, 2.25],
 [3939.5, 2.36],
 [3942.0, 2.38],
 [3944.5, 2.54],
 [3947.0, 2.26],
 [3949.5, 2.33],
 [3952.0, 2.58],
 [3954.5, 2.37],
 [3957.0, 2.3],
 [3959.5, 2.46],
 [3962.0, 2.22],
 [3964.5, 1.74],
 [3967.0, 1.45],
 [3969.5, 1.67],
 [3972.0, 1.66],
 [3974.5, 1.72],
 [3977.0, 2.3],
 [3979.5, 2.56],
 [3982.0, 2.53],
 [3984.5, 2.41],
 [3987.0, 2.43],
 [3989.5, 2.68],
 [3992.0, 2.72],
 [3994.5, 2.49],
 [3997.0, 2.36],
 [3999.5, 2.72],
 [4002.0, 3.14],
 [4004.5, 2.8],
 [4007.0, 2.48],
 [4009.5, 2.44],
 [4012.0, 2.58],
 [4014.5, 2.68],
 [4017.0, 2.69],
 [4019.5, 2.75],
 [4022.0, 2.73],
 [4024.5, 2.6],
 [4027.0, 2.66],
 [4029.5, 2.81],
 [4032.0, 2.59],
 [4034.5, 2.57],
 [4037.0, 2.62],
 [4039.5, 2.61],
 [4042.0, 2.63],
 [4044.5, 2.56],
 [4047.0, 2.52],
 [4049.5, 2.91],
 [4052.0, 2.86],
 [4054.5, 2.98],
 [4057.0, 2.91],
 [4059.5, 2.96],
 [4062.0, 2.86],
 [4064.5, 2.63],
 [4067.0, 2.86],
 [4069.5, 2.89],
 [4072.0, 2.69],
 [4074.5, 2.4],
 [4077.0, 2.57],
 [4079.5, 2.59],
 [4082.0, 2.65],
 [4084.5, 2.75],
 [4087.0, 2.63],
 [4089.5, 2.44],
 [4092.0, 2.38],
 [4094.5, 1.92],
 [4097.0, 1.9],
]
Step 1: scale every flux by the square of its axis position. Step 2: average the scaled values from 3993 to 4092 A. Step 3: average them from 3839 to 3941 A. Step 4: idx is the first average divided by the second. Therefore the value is 1.26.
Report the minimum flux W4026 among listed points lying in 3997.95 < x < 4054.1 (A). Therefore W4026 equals 2.44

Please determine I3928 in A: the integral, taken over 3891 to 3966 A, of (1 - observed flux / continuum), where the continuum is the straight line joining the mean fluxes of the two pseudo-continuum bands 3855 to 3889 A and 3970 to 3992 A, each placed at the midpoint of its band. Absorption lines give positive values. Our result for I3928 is 1.0 A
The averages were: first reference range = 2.35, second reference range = 2.29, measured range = 2.29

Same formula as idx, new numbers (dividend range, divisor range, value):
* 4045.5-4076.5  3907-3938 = 1.29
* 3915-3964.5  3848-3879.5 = 0.94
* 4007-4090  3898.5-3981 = 1.27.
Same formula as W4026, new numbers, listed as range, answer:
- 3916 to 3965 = 1.61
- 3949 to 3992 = 1.45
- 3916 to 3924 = 2.22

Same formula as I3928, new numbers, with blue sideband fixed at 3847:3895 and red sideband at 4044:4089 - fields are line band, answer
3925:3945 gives 2.9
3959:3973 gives 3.8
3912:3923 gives -0.7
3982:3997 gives 0.3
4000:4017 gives -0.5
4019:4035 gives -0.1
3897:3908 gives 0.5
